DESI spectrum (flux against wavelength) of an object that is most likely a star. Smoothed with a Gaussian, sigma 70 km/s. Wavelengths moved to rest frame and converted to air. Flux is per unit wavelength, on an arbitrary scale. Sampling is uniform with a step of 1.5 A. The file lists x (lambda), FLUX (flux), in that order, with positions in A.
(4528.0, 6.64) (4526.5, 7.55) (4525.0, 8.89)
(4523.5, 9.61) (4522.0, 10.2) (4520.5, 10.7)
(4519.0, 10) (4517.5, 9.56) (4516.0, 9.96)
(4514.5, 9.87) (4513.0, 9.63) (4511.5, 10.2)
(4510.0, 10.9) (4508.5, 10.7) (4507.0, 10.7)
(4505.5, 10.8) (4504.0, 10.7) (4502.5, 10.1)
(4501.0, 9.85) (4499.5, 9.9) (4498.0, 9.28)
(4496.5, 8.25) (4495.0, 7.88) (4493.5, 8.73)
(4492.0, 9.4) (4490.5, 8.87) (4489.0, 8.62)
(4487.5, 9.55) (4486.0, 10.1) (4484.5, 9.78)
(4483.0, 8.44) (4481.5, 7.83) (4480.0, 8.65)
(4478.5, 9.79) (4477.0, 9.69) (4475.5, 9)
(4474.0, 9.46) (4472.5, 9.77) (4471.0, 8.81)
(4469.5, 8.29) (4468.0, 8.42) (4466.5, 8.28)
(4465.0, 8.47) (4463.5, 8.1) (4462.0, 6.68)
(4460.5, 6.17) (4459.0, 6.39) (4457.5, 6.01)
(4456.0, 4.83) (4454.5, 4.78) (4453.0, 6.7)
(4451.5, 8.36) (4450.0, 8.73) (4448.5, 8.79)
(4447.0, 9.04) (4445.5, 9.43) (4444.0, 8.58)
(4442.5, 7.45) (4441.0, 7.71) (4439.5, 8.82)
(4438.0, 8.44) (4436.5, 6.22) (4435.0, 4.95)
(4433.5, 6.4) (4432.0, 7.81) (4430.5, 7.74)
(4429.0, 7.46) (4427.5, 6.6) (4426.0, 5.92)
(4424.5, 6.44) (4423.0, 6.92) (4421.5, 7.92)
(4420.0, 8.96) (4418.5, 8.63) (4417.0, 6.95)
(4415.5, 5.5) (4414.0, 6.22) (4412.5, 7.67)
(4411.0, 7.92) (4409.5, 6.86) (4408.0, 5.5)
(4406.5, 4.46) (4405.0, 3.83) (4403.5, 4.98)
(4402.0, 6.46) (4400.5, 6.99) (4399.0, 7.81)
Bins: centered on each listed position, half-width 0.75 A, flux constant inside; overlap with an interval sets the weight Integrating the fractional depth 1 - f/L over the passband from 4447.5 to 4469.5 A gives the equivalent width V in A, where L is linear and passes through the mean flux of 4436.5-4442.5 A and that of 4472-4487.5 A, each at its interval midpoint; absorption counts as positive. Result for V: 3.4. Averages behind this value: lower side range 7.95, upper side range 9.26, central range 7.25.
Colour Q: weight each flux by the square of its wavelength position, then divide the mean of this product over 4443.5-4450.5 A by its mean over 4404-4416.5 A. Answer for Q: 1.5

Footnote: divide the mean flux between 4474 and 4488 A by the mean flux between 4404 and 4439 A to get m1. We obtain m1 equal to 1.4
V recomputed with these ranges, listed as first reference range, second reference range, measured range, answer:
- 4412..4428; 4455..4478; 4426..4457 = 0.19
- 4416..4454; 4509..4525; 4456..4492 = 1.43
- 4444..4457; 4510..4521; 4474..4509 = -1.03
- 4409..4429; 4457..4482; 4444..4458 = 0.58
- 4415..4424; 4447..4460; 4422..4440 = 0.85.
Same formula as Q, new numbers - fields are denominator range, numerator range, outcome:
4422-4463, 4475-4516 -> 1.36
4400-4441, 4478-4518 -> 1.46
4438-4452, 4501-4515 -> 1.25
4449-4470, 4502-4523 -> 1.47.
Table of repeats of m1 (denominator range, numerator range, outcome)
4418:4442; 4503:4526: 1.39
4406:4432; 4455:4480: 1.15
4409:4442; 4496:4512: 1.41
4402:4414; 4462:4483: 1.47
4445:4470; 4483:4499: 1.21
